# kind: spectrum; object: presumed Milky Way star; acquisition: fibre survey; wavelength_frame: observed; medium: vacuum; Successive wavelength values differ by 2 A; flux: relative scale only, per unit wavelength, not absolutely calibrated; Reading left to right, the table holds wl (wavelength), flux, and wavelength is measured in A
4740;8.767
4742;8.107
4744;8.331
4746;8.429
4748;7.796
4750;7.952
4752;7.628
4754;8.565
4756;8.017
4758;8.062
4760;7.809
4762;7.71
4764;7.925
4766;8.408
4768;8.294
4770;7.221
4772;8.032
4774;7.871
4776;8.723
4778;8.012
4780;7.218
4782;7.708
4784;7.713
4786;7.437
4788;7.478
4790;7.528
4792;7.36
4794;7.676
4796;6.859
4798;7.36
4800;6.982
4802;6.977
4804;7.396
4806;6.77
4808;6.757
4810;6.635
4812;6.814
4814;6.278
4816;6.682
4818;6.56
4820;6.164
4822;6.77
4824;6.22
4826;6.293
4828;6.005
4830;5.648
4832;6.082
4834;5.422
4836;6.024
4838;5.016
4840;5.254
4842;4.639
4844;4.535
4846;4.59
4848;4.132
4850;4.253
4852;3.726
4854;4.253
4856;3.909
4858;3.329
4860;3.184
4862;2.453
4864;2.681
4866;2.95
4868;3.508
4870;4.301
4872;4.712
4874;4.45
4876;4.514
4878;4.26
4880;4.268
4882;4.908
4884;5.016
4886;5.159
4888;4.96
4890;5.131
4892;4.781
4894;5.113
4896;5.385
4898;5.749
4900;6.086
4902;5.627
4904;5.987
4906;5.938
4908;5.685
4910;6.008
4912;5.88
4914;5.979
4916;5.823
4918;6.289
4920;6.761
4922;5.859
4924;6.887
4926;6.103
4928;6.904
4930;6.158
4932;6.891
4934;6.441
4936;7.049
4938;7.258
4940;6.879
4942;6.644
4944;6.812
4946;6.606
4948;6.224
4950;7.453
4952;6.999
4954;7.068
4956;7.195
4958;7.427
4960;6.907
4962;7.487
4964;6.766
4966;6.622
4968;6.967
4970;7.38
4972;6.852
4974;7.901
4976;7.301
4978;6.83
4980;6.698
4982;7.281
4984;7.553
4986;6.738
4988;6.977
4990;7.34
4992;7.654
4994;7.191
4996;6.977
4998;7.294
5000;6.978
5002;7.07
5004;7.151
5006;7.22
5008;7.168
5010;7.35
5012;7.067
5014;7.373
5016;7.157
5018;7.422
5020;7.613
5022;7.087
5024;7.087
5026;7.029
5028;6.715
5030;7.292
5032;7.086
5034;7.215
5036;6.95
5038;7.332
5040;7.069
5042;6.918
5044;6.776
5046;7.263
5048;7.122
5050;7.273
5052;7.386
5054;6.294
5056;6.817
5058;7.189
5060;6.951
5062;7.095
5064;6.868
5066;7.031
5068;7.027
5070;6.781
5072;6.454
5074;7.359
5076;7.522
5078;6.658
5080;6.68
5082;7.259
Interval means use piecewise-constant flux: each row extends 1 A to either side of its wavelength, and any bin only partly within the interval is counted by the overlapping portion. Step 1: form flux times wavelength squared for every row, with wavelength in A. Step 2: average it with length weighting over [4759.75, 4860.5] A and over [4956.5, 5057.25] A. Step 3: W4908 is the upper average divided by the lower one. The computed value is 1.2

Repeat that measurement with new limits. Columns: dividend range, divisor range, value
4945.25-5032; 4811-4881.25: 1.56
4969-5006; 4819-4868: 1.62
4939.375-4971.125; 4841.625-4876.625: 1.87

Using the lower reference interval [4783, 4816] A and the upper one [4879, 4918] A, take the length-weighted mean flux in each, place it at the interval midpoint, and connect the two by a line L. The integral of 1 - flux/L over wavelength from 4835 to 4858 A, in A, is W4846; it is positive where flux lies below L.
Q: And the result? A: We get 6.6 A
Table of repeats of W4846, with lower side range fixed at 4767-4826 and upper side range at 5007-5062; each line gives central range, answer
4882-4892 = 3.0 A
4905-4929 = 3.3 A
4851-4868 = 9.1 A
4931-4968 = 1.1 A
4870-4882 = 4.5 A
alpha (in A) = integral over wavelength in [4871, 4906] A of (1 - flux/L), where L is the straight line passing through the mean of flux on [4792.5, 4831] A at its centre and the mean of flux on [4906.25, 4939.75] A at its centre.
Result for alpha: 7.46 A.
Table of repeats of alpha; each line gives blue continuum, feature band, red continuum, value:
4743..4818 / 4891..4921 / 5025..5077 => 6.2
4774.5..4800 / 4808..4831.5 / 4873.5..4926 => 2.0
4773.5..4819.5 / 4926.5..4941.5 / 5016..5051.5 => 0.9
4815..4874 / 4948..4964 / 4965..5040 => -1.6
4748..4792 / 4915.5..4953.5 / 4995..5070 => 3.8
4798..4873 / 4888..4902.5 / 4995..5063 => 1.2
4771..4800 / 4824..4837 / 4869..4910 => 1.2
